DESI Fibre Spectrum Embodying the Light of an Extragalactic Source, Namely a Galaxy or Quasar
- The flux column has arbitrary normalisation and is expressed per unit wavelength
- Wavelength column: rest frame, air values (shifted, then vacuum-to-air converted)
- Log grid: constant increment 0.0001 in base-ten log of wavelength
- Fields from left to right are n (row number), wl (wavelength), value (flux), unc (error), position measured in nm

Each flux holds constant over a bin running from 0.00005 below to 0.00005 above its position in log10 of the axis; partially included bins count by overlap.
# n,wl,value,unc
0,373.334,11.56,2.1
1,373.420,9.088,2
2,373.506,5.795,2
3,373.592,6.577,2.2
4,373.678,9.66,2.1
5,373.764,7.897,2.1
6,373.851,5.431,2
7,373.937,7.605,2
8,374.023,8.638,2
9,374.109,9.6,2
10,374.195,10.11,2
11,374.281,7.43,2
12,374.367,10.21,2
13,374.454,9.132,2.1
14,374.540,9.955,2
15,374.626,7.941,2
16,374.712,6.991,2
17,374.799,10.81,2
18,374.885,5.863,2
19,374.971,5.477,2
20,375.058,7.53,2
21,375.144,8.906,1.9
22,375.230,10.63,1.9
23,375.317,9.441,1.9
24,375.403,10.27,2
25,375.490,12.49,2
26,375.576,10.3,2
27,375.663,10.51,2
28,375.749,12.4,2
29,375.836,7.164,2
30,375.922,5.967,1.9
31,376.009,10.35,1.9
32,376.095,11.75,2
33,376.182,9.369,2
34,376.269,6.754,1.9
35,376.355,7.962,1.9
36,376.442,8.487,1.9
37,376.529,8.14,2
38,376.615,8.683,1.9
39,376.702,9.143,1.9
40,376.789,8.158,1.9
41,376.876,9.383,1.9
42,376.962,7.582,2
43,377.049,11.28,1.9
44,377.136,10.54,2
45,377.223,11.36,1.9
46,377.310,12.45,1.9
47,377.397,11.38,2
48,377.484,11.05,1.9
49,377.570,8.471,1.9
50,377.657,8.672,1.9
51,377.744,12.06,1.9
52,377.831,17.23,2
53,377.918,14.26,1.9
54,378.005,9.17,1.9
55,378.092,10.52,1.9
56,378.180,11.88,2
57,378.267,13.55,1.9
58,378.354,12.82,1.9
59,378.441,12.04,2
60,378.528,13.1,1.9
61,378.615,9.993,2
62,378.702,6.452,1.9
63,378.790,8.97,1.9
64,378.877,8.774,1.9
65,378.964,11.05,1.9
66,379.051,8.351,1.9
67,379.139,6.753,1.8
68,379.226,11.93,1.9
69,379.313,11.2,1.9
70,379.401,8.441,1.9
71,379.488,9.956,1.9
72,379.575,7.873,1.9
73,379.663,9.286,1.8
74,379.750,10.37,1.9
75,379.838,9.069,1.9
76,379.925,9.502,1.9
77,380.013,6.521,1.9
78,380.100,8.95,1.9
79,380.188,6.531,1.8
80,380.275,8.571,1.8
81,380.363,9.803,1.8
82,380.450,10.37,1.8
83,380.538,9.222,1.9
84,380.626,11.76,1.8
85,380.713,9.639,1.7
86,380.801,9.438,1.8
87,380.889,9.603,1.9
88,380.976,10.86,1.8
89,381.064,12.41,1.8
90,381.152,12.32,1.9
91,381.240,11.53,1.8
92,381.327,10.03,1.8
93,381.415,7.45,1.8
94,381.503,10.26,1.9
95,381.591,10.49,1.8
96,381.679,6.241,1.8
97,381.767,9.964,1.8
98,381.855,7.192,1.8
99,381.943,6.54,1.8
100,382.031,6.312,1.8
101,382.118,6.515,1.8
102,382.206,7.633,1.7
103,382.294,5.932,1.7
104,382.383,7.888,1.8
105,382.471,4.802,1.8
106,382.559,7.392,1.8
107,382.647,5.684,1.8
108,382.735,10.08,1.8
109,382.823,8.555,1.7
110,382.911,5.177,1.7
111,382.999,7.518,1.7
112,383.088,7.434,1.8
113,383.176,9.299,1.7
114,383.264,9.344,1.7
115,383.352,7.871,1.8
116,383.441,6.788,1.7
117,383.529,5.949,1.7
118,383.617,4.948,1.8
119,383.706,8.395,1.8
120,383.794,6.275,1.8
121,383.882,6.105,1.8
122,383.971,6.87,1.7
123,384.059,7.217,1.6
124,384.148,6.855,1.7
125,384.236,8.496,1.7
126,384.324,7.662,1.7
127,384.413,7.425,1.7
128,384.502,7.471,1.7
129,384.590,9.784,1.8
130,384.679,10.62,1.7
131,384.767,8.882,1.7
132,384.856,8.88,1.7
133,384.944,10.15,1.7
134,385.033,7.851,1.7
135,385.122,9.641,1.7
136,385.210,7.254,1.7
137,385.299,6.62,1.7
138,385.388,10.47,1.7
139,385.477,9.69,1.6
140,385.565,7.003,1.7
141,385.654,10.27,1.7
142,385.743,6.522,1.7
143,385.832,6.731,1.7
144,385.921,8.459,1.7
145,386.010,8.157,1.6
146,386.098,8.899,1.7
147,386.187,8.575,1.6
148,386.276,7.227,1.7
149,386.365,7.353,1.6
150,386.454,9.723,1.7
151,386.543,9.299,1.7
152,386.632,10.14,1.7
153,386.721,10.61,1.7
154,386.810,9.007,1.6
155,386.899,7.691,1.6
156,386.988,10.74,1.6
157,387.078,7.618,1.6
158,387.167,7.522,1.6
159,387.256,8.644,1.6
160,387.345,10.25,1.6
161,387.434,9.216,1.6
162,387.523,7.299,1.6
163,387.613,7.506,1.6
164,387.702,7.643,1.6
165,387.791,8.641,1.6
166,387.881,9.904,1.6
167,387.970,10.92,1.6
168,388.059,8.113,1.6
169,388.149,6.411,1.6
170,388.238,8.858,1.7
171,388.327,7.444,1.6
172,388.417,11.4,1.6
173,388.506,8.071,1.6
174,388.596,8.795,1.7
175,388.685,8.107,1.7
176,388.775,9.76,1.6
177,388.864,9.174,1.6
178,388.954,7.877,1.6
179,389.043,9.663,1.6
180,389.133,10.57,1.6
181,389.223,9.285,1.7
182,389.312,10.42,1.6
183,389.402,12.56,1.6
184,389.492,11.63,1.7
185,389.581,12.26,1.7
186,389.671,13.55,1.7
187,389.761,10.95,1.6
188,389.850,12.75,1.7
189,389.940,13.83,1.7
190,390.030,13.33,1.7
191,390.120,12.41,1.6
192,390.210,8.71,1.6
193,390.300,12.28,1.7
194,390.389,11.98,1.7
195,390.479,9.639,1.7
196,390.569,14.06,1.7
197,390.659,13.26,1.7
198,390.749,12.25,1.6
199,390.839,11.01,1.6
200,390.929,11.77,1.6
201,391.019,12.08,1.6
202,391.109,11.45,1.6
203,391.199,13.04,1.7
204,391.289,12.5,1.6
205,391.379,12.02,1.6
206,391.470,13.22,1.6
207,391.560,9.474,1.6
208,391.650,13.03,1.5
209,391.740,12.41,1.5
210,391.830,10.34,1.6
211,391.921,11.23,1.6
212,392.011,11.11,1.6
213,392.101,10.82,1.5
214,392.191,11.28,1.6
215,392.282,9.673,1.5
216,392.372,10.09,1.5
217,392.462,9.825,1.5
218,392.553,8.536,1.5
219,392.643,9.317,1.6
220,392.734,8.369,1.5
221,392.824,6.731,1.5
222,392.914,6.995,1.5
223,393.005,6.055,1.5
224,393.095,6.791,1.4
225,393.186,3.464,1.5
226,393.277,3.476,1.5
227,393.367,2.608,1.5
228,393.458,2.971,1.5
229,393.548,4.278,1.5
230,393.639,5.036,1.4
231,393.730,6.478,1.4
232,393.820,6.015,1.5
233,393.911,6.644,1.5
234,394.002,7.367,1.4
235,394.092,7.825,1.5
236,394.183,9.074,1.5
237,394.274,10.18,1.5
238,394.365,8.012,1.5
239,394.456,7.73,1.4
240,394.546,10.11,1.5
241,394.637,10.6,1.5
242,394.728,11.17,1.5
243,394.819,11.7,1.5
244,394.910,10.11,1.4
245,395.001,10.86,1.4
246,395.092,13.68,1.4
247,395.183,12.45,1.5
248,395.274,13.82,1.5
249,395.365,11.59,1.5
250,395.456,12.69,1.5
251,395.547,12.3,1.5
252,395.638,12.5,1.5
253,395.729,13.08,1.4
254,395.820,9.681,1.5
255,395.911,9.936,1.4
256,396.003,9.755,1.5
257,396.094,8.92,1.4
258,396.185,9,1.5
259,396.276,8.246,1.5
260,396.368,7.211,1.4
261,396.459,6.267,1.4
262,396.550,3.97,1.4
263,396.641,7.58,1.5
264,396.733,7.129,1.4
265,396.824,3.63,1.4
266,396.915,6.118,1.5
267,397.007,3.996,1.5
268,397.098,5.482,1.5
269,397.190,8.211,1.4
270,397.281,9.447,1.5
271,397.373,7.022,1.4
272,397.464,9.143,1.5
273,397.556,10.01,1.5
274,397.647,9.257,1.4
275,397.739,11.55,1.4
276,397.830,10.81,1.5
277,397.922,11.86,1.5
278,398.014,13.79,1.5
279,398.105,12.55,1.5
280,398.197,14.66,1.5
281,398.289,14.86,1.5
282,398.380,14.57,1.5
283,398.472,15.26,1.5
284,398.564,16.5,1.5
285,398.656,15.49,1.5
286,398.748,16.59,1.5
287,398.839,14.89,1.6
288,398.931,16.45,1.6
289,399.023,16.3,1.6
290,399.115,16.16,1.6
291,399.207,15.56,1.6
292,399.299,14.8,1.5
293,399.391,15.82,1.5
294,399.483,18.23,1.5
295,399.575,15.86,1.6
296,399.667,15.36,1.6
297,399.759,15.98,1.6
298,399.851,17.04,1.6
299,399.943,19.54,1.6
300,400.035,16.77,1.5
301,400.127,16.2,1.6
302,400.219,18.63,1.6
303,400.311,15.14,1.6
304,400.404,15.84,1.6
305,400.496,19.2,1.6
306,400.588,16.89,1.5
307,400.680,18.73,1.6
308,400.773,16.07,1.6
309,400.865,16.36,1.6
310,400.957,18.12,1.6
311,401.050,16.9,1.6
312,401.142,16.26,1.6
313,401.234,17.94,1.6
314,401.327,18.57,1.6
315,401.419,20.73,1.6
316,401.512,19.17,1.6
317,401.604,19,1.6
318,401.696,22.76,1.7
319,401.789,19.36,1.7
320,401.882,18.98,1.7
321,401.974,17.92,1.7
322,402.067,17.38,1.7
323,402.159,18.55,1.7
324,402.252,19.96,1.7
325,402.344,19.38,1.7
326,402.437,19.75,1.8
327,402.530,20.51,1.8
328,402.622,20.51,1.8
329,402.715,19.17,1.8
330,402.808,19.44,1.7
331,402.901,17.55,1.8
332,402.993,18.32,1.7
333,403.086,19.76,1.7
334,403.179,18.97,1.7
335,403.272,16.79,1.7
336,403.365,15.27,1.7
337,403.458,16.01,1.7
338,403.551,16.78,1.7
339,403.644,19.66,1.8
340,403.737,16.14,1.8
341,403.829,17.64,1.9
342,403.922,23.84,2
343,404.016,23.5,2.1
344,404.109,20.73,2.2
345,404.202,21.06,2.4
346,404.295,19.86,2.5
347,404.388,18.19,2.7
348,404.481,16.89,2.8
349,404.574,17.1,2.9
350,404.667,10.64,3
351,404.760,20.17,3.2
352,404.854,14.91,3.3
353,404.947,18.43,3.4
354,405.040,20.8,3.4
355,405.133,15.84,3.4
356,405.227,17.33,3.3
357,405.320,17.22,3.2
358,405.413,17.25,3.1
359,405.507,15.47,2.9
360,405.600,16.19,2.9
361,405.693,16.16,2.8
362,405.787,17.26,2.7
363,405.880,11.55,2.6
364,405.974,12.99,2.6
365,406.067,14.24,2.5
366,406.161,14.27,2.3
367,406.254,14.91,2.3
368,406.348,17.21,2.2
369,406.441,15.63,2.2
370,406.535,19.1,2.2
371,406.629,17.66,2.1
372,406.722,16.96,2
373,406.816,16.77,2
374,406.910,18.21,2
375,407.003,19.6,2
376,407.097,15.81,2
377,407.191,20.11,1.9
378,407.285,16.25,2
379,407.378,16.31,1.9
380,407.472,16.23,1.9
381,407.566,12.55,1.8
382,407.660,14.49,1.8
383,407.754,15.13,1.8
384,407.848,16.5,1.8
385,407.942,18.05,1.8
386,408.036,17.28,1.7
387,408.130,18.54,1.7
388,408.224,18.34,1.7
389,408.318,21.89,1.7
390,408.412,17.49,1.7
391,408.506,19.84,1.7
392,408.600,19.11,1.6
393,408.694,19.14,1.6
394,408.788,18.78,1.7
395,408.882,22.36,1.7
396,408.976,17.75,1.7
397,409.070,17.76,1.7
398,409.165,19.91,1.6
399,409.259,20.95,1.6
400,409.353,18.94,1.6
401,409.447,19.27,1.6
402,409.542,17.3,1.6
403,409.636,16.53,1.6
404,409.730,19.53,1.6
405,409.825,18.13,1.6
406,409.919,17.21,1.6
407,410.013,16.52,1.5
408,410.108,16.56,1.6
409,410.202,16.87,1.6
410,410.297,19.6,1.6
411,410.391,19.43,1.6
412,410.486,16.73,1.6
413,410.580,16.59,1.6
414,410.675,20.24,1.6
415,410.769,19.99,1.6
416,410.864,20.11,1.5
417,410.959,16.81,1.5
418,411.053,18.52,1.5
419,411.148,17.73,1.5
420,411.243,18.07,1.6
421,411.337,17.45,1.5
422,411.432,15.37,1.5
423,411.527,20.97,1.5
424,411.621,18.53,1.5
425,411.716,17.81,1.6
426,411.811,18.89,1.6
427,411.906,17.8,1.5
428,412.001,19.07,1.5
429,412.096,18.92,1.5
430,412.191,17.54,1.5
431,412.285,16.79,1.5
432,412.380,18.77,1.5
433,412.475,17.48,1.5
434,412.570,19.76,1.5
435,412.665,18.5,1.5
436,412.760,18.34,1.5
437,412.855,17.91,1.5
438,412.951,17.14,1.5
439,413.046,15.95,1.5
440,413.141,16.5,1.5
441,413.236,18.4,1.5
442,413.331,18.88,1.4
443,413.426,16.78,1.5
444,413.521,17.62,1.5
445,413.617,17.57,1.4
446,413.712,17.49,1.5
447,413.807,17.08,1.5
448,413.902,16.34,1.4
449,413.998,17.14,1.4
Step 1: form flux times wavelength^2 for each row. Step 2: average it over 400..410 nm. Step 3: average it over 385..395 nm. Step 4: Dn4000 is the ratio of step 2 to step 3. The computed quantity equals 2.06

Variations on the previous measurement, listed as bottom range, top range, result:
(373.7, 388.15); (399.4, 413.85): 2.28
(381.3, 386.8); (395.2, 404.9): 2.06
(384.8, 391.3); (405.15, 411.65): 1.99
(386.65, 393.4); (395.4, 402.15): 1.46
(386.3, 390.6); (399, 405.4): 1.96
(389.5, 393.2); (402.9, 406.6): 1.70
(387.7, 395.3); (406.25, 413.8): 2.01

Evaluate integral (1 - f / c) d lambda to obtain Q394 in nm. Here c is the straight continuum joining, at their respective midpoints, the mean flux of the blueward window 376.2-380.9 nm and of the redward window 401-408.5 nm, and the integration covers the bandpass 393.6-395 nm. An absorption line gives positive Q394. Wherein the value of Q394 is 0.57 nm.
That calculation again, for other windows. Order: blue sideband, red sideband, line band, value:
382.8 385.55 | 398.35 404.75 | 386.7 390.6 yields 0.21 nm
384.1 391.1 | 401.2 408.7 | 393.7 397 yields 1.00 nm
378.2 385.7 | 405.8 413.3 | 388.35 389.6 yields 0.13 nm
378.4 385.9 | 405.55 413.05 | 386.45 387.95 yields 0.19 nm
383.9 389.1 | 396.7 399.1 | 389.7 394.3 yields 0.12 nm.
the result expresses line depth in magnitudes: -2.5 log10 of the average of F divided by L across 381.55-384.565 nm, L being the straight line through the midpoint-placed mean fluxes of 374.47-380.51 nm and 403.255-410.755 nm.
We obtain 0.460 mag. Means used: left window 9.69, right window 17.6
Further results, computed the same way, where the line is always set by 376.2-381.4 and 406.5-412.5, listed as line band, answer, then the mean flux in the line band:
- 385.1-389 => 0.375 mag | 8.62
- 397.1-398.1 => 0.435 mag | 10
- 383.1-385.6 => 0.392 mag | 7.99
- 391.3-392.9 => 0.280 mag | 10.4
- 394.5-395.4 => 0.222 mag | 11.6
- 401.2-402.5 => -0.199 mag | 19.3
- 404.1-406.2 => 0.015 mag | 16.7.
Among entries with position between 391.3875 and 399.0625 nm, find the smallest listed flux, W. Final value 2.608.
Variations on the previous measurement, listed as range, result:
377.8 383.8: 4.802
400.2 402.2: 15.14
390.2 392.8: 8.369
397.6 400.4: 9.257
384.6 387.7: 6.522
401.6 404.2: 15.27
